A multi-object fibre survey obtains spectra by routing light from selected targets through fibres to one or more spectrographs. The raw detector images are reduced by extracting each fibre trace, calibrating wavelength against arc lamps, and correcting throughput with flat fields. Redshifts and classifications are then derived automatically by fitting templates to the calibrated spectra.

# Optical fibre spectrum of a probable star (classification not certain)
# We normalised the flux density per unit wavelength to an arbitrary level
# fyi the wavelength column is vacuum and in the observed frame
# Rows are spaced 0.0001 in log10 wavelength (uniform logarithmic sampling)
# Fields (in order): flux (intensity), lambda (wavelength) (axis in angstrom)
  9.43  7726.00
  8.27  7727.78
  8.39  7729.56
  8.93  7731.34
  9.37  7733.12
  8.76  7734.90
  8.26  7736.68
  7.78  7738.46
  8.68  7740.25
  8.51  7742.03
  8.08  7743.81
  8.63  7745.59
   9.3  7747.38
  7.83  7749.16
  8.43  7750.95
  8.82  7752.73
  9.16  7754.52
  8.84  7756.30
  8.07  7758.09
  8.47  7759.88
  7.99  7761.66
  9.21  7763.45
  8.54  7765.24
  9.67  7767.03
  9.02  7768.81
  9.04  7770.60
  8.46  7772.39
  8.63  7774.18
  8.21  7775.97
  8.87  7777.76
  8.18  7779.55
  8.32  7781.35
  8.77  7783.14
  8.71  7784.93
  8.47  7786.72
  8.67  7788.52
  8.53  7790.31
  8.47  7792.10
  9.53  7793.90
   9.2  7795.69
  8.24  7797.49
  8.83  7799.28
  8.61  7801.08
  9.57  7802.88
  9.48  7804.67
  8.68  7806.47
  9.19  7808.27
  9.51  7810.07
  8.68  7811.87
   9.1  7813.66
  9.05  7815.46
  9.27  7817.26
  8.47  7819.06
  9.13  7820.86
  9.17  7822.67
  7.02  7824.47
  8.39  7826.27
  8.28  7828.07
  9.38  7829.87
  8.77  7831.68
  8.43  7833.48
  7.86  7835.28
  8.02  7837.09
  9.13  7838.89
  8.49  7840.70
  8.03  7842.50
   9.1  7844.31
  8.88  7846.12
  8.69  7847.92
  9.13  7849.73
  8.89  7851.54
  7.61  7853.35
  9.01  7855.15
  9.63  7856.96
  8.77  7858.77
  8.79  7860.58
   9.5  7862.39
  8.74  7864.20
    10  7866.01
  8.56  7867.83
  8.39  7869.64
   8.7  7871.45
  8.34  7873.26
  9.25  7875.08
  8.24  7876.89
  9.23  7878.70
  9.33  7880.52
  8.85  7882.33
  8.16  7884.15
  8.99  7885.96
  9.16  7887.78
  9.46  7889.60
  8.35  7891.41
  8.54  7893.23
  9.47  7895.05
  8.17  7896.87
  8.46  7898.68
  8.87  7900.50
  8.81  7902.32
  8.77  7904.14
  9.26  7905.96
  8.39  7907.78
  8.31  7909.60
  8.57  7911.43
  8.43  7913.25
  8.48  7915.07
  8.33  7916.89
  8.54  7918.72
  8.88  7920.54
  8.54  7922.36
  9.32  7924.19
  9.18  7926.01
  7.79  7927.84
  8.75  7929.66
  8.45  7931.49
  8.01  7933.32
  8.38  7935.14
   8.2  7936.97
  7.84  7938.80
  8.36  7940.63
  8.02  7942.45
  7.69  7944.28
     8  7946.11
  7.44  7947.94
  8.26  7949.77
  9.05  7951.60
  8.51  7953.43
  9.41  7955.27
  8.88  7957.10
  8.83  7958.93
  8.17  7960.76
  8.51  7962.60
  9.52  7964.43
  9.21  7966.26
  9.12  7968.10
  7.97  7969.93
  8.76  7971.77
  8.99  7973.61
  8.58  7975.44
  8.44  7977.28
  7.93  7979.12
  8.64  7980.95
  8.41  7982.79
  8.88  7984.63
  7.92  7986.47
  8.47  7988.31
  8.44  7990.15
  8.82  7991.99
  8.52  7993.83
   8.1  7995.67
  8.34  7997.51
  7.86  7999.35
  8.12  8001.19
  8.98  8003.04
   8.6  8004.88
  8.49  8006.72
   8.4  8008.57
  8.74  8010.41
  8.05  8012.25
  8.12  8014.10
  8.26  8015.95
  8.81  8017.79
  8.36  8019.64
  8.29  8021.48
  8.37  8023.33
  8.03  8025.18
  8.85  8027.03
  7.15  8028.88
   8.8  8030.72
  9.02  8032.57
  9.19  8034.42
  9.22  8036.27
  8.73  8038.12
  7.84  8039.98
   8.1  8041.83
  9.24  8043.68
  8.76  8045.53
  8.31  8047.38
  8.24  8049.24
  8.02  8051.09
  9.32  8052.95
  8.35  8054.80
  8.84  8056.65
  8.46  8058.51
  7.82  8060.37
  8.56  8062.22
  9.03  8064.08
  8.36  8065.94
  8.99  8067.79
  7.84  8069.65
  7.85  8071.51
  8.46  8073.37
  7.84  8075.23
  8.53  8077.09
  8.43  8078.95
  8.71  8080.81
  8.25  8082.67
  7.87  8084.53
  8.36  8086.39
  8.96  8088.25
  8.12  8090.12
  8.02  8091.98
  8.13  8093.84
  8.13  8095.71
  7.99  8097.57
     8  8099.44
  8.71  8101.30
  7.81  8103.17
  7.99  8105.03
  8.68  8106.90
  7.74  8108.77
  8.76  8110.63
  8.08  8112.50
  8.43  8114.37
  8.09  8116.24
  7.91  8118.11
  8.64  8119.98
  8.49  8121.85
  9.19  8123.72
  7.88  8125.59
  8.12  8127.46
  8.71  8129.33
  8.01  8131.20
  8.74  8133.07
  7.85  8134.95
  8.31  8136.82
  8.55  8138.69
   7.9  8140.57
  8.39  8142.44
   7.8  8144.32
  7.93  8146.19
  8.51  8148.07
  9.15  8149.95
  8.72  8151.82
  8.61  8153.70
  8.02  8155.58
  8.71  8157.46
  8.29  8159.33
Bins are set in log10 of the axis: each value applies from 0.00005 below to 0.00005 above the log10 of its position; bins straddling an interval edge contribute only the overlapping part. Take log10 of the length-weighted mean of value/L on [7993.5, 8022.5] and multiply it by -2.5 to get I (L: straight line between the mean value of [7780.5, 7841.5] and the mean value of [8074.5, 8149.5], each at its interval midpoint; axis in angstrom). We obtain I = 0.01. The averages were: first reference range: 8.75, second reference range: 8.27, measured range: 8.38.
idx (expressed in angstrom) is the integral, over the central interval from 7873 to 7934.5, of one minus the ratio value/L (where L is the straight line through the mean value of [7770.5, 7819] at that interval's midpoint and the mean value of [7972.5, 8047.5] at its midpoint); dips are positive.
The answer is -0.4 angstrom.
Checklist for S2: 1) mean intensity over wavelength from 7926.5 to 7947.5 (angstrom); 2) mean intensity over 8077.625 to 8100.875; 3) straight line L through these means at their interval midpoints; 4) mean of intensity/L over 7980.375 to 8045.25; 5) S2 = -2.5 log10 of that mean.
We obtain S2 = -0.03 mag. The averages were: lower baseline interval 8.14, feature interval 8.46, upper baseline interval 8.26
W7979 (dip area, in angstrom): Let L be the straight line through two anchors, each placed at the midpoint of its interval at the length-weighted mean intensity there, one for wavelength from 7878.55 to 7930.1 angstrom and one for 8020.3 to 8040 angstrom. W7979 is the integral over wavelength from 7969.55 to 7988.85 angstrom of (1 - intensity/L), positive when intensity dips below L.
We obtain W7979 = 0.3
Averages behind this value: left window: 8.73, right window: 8.53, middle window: 8.46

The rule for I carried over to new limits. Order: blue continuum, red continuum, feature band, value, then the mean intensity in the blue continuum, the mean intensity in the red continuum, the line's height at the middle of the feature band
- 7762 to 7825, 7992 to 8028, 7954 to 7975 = -0.045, 8.82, 8.39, 8.48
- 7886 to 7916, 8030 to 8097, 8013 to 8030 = 0.036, 8.73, 8.46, 8.53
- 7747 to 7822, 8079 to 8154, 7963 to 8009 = -0.006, 8.79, 8.31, 8.5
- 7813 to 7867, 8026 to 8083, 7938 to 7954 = 0.064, 8.75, 8.49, 8.62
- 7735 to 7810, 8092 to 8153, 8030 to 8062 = -0.028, 8.69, 8.29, 8.38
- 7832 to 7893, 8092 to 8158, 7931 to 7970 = 0.020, 8.78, 8.3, 8.62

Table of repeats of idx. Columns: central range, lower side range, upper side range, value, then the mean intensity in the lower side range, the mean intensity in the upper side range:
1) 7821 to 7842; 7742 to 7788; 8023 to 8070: 0.3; 8.63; 8.53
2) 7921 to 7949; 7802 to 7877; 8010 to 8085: 1.2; 8.8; 8.44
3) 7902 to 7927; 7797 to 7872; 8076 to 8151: -0.1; 8.79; 8.3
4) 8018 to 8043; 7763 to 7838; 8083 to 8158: -0.1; 8.75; 8.3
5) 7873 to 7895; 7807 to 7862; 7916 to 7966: -0.6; 8.74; 8.49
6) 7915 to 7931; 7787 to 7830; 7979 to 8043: -0.1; 8.84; 8.43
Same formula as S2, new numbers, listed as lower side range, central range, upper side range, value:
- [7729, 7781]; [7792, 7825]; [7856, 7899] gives -0.02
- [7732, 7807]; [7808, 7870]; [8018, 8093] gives -0.02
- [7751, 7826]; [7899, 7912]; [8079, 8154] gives -0.01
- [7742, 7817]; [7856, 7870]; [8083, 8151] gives -0.05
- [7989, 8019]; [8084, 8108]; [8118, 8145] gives 0.02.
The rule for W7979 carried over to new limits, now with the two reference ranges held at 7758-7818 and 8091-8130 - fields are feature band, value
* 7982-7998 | 0.1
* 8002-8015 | -0.1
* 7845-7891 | -1.1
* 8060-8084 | -0.1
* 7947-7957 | 0.0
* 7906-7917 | 0.1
